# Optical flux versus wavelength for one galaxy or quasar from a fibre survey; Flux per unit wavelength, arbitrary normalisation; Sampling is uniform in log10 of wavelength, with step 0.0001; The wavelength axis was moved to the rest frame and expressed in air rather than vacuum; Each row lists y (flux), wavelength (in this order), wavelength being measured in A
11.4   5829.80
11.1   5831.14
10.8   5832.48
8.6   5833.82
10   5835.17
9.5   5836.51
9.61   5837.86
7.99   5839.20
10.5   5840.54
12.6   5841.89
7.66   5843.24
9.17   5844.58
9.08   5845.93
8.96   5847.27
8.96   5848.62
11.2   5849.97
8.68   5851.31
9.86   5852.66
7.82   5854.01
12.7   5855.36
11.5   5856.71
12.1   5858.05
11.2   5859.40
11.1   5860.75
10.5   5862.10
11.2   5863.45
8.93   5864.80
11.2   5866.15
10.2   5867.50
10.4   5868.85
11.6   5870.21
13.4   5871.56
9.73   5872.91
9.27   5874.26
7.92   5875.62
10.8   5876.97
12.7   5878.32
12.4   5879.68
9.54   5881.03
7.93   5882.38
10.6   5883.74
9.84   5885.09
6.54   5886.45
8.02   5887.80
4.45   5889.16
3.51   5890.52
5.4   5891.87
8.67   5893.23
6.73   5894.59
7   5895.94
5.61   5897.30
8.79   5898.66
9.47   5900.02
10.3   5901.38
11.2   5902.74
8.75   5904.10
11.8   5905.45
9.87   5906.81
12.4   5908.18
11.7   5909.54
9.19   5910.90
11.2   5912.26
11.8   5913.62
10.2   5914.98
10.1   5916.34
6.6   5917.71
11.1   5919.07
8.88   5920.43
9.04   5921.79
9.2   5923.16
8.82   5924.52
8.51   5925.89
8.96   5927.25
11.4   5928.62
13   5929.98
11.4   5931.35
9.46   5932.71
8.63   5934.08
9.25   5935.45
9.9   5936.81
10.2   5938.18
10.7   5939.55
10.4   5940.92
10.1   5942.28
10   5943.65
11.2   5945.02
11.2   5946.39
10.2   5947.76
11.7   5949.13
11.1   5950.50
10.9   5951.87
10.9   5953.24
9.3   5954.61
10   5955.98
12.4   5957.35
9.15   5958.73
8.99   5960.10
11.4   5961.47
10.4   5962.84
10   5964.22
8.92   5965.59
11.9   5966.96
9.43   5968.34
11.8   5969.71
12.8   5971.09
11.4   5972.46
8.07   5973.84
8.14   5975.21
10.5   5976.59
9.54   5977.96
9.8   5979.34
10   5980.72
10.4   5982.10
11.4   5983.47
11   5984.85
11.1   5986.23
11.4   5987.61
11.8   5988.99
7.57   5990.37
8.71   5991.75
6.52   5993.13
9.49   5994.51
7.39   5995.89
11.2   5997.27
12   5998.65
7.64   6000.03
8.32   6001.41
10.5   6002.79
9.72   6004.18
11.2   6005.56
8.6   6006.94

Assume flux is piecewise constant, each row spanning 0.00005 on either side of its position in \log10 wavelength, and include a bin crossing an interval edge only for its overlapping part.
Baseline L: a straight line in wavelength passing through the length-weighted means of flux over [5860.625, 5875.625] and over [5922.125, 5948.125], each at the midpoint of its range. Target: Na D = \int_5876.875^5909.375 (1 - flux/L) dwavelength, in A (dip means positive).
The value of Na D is 4.8 A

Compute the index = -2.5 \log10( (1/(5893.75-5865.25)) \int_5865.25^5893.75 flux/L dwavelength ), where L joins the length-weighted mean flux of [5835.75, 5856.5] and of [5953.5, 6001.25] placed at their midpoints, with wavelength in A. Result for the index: 0.06 mag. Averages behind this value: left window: 9.66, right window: 10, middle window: 9.24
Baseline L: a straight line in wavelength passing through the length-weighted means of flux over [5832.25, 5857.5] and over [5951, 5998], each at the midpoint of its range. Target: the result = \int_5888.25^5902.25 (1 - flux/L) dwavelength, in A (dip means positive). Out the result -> 4.0 A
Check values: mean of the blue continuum 9.74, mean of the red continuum 10.1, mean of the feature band 7.06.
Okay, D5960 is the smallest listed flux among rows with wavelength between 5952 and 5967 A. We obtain 8.92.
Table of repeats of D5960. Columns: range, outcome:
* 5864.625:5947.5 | 3.51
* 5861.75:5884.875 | 7.92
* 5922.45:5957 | 8.51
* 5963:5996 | 6.52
